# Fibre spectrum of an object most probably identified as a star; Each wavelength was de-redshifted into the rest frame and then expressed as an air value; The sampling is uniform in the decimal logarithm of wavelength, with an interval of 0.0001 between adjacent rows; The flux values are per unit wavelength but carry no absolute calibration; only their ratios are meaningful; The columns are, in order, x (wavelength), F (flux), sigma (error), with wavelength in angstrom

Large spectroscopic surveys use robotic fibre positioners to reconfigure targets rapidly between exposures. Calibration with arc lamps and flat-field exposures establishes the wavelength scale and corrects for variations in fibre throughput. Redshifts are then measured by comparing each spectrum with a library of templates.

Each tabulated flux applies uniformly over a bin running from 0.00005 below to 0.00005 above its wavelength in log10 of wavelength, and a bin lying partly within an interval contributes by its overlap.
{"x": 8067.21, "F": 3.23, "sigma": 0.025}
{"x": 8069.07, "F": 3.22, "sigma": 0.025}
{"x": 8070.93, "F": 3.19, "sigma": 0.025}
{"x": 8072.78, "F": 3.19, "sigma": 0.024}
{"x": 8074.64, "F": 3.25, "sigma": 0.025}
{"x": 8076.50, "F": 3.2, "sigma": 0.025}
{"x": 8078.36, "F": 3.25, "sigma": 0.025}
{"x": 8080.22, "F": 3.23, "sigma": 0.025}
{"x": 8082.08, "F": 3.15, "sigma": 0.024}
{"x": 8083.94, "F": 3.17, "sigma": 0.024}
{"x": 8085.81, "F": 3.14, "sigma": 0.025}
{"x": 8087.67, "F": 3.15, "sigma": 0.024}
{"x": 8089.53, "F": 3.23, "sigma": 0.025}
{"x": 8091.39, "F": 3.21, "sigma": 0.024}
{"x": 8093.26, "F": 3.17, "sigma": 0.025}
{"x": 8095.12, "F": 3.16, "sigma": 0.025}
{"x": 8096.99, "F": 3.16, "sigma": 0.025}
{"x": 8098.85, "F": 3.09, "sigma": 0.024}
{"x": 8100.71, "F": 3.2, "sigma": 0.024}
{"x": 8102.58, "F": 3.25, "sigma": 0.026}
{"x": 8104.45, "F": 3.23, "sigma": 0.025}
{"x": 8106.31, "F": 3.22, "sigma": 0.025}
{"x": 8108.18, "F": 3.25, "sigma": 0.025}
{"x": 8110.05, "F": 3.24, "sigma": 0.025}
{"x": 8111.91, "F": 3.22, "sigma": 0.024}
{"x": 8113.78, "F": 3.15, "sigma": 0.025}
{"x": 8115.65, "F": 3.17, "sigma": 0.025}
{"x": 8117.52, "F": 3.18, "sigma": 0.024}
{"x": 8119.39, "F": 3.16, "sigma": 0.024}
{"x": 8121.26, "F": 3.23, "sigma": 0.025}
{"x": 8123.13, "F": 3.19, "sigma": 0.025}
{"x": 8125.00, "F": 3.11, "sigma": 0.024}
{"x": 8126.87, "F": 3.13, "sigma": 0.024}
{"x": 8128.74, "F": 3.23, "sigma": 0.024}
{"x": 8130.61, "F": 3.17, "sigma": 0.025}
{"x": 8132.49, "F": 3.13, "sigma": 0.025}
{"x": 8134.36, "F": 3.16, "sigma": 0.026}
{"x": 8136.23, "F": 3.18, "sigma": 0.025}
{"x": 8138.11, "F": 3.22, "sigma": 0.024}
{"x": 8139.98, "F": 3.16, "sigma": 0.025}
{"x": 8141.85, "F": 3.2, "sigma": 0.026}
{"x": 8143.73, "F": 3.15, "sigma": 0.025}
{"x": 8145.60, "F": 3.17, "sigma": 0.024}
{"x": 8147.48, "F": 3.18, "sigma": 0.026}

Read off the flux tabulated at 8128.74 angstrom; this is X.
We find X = 3.23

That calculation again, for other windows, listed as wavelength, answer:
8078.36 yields 3.25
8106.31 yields 3.22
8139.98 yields 3.16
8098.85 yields 3.09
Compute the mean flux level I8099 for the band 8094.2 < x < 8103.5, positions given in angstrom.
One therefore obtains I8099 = 3.17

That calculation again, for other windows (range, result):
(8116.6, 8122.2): 3.19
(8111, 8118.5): 3.18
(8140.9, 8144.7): 3.18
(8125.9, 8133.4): 3.16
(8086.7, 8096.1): 3.18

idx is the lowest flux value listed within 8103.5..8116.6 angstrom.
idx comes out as 3.15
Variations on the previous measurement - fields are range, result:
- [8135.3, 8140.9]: 3.16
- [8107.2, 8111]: 3.24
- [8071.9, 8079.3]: 3.19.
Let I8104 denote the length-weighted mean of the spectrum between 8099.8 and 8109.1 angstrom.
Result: 3.23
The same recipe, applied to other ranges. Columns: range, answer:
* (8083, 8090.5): 3.17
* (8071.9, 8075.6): 3.22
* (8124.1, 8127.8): 3.12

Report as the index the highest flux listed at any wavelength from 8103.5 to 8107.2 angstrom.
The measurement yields 3.23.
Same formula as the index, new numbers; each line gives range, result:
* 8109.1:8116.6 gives 3.24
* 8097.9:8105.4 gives 3.25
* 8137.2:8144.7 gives 3.22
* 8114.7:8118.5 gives 3.18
